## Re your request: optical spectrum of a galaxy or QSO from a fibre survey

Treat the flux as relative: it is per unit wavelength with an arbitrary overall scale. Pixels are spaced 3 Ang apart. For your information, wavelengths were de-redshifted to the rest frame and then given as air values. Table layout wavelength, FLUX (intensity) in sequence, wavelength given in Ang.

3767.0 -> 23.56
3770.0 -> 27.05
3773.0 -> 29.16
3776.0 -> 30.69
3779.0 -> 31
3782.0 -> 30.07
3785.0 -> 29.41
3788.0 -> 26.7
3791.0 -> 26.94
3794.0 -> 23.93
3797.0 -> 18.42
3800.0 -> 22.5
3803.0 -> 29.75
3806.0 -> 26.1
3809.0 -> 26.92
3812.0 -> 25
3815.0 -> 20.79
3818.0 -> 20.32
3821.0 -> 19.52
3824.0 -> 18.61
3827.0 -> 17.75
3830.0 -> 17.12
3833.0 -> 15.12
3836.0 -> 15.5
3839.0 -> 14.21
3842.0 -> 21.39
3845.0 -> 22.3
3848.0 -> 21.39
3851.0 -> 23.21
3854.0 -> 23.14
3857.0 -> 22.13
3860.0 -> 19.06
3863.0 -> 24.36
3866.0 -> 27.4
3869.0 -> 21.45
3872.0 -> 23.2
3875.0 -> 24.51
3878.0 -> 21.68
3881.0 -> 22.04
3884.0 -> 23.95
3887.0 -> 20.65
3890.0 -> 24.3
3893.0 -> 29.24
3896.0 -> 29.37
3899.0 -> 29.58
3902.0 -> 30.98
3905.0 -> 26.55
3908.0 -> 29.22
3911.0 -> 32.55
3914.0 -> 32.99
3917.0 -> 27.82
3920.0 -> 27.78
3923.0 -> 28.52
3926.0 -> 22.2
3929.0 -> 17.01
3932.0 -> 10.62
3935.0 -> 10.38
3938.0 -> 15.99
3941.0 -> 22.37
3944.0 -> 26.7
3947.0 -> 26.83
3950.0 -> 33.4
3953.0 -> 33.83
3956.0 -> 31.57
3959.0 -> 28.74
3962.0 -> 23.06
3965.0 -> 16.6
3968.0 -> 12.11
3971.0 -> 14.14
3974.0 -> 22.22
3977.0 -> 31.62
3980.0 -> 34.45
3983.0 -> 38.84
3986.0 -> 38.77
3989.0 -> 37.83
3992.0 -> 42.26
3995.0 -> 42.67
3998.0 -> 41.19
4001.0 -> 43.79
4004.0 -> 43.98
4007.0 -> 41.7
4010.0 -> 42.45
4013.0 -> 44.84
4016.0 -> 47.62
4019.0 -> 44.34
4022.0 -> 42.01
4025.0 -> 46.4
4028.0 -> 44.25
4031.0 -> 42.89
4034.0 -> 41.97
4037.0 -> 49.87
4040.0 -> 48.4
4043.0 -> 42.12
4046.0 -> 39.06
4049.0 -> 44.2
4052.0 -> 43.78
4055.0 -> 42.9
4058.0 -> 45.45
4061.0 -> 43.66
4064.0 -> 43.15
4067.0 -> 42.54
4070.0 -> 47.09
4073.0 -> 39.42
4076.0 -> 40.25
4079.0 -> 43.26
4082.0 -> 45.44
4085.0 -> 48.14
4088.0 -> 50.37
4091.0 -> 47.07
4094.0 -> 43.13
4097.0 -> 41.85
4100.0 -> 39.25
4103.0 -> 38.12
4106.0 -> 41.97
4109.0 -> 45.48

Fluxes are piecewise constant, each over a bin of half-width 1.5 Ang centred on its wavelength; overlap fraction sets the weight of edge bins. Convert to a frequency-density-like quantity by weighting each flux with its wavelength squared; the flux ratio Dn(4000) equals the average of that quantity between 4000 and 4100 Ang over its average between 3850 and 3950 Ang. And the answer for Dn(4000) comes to 2.0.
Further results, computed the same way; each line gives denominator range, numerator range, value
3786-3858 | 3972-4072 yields 2.15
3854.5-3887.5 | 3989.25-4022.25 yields 2.03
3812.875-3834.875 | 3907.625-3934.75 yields 1.39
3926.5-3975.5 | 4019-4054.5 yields 2.13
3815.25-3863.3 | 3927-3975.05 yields 1.17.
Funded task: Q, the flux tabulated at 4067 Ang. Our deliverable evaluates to 42.54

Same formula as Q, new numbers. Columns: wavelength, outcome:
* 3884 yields 23.95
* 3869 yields 21.45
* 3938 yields 15.99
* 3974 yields 22.22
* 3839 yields 14.21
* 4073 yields 39.42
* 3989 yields 37.83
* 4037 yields 49.87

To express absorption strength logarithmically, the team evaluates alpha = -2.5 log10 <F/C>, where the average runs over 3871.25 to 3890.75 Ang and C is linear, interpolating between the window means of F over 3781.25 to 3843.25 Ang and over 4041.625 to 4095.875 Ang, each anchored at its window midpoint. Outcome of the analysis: 0.22 mag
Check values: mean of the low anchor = 22.1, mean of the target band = 22.8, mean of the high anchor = 43.9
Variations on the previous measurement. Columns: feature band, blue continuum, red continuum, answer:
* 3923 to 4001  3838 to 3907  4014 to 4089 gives 0.25 mag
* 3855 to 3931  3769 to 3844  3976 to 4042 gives 0.23 mag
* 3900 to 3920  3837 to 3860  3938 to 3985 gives -0.25 mag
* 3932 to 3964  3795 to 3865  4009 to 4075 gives 0.36 mag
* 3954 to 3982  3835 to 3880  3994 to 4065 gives 0.43 mag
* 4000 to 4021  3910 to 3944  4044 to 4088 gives -0.24 mag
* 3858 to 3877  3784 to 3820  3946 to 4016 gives 0.20 mag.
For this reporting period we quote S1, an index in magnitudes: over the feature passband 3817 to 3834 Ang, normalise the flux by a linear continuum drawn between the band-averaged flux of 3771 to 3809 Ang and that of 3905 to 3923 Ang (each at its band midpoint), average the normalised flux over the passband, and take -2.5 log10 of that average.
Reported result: 0.47 mag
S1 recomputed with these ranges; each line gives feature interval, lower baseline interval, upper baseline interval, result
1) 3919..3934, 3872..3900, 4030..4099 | 0.372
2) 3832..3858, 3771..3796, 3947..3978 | 0.334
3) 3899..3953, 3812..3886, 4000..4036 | 0.227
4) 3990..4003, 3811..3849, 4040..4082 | -0.164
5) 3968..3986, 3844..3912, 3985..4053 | 0.342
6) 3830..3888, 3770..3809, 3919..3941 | 0.080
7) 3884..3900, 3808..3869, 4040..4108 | -0.015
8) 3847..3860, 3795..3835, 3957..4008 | 0.084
